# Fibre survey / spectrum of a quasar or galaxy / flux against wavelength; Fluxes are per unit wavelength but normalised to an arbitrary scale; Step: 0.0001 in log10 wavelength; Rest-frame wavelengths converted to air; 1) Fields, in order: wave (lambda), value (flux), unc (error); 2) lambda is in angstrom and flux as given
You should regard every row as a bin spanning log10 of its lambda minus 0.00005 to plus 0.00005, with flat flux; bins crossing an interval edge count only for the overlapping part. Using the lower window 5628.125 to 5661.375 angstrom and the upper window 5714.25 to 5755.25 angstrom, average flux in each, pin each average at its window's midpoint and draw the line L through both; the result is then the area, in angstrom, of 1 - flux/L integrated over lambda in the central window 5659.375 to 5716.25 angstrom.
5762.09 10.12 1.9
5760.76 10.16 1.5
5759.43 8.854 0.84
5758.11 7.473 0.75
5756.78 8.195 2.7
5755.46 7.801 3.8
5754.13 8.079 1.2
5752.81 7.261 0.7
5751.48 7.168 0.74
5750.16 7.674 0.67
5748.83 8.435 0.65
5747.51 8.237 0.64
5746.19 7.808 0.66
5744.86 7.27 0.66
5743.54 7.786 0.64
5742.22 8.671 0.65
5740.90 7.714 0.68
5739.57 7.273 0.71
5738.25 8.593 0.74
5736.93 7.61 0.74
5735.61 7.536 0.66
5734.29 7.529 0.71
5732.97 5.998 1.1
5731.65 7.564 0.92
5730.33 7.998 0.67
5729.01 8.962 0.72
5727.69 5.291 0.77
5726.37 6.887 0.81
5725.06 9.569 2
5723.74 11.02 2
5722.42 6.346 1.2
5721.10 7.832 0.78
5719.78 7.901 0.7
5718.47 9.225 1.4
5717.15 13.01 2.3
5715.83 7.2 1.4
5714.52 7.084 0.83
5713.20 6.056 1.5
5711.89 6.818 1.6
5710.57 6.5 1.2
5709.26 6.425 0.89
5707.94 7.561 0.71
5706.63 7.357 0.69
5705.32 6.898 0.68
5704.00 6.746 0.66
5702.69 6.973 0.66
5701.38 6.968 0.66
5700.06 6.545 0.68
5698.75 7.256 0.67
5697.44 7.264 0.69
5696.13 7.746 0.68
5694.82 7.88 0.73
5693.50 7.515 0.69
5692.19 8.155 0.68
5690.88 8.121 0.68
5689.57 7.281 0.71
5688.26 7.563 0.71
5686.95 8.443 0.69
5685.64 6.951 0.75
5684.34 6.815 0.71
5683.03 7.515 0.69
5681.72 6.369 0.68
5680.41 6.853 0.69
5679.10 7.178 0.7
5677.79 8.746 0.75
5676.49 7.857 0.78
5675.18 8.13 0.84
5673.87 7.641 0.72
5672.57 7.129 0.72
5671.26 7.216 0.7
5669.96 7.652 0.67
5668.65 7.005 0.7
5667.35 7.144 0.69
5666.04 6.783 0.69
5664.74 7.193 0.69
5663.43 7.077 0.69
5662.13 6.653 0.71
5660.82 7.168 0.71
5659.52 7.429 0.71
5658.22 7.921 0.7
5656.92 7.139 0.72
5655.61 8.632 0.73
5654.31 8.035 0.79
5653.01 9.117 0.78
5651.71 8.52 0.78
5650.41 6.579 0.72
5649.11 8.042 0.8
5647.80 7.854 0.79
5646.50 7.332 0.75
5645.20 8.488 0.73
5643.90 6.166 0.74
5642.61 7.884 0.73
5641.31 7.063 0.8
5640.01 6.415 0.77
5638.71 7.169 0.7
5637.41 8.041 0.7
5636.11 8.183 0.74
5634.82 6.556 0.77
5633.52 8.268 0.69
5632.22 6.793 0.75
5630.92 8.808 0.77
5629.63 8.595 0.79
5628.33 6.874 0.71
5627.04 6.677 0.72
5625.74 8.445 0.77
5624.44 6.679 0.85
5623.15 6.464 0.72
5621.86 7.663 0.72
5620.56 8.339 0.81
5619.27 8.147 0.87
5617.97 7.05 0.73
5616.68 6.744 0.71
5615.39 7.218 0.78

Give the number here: 4.1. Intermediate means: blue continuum 7.67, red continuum 7.96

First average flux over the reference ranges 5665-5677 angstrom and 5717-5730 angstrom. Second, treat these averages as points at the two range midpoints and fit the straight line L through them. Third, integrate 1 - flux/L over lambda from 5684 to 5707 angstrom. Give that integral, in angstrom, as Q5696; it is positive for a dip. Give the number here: 1.4 angstrom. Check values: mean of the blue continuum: 7.38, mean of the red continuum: 8.42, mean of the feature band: 7.37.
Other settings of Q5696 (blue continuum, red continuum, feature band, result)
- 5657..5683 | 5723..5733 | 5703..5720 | 0.5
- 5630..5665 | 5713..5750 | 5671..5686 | 0.7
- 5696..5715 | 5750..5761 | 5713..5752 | -2.3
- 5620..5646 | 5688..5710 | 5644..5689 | -0.8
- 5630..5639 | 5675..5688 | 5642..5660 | -0.4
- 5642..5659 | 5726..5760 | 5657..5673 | 1.2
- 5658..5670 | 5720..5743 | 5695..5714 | 1.4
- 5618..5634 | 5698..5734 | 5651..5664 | -0.3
